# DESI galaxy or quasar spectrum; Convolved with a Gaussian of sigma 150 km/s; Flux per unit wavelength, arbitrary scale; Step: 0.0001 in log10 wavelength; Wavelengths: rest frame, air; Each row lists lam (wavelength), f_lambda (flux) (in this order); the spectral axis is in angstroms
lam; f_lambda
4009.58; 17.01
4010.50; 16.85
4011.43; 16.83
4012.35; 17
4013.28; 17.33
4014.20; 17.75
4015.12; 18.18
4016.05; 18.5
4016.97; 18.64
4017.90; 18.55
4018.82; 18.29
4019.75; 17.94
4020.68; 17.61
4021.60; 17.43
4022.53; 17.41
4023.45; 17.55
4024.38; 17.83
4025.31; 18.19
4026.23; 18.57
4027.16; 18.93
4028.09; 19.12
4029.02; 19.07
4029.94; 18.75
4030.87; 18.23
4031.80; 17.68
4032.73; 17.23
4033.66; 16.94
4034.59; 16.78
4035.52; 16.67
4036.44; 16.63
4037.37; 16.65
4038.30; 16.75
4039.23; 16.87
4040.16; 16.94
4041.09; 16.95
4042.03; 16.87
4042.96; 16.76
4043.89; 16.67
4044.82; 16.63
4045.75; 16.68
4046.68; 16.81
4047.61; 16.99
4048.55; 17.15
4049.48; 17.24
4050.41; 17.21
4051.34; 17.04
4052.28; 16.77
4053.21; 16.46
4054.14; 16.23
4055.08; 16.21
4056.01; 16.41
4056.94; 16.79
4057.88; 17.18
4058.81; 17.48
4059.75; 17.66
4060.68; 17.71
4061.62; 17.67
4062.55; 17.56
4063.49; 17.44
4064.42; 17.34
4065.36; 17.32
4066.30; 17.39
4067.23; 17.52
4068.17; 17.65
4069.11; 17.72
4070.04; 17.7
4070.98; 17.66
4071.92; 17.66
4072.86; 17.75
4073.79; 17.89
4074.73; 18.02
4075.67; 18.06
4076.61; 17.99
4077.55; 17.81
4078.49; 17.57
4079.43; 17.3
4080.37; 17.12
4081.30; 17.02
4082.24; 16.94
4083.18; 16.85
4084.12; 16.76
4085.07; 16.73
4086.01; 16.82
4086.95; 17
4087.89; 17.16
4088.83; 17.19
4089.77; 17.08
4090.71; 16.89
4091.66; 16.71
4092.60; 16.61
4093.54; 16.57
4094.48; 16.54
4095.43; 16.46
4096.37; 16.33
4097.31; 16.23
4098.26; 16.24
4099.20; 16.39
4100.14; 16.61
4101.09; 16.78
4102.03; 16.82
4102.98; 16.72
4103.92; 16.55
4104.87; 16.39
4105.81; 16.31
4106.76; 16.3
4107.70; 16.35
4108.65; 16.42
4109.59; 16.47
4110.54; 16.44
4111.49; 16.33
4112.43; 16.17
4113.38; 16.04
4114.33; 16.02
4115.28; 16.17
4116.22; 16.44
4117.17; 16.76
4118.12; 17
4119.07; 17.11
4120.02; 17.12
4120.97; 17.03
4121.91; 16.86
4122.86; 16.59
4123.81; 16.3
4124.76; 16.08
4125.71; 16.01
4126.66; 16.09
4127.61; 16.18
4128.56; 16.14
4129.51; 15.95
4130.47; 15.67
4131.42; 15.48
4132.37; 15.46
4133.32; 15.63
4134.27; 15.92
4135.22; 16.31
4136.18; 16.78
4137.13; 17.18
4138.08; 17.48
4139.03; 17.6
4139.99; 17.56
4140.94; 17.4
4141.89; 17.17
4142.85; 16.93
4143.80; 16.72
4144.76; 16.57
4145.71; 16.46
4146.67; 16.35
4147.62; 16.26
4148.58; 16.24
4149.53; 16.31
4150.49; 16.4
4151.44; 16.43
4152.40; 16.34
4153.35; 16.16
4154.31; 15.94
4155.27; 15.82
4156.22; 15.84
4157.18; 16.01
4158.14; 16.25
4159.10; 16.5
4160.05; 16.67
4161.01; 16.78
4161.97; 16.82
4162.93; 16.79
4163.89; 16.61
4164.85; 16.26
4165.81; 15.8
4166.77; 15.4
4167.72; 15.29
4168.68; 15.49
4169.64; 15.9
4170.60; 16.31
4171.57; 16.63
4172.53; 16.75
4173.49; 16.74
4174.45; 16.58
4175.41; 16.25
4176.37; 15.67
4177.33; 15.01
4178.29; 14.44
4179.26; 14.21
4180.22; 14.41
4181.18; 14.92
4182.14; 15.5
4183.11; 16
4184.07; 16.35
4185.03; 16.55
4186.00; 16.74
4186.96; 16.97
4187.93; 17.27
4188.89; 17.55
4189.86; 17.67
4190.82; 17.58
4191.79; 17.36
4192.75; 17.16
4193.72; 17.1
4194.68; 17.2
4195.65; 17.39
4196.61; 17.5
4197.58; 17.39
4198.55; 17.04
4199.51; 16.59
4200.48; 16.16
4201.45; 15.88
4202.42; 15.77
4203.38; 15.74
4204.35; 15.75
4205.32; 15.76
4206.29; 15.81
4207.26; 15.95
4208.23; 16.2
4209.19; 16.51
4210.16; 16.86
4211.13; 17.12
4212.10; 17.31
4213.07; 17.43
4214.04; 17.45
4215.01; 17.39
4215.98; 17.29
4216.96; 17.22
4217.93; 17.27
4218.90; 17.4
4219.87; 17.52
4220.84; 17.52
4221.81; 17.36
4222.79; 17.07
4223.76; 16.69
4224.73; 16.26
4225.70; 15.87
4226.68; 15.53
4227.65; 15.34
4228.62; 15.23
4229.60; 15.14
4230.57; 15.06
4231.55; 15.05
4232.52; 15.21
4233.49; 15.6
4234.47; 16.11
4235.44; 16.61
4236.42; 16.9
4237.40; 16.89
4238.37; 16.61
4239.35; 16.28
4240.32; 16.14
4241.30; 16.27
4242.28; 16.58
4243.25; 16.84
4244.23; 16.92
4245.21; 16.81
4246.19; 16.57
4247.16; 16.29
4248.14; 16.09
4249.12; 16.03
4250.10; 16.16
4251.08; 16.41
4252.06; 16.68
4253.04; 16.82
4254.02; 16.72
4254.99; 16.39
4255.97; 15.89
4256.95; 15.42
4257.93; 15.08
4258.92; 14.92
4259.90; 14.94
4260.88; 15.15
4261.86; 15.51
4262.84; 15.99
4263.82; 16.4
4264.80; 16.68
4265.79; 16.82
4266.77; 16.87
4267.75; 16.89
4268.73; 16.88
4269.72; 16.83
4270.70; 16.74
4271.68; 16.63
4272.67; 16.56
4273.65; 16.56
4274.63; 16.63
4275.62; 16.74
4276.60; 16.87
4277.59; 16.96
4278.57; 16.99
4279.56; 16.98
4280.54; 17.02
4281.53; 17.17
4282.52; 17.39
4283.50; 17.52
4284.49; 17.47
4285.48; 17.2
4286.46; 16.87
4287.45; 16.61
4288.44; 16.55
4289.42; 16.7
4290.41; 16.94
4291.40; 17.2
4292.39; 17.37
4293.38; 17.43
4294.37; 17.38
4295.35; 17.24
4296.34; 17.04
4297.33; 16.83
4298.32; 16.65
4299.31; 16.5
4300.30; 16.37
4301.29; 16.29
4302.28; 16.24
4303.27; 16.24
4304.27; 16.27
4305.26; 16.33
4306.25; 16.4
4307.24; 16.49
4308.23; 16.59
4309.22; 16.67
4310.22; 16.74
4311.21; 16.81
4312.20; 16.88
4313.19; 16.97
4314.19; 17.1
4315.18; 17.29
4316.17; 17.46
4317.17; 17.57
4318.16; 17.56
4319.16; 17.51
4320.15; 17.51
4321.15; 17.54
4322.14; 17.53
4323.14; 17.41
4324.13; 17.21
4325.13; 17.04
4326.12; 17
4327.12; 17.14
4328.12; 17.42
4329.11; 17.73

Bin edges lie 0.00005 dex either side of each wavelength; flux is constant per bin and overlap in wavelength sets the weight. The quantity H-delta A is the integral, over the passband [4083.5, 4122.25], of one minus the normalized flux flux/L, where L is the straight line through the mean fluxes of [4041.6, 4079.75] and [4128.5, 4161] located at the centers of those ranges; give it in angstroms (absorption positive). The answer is 0.5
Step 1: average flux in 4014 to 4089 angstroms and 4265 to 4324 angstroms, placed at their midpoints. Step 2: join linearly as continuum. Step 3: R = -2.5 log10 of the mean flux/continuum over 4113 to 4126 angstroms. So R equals 0.05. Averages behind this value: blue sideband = 17.4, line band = 16.6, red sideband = 16.9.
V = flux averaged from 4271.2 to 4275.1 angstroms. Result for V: 16.6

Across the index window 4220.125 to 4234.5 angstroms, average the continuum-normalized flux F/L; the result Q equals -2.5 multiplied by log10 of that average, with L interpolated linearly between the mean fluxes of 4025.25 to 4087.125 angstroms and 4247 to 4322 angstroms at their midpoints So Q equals 0.06 mag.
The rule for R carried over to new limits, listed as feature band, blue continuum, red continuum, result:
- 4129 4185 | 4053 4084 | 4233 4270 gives 0.04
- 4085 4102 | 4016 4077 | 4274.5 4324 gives 0.04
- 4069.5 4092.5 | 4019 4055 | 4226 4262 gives -0.02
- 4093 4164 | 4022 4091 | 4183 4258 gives 0.03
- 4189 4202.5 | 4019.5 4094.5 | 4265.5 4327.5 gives 0.00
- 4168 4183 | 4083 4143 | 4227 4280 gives 0.05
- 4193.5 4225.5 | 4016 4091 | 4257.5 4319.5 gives 0.01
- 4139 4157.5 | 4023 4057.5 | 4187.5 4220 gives 0.03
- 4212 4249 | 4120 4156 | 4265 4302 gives 0.02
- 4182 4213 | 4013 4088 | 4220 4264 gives -0.02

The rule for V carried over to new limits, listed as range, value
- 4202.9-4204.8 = 15.8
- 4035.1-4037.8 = 16.7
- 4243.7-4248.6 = 16.5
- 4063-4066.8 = 17.4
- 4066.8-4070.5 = 17.7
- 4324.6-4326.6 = 17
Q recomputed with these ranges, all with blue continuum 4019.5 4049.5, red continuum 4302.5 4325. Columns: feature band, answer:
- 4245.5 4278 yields 0.049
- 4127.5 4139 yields 0.066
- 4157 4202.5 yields 0.053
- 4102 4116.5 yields 0.060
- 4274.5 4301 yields 0.003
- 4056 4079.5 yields -0.013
